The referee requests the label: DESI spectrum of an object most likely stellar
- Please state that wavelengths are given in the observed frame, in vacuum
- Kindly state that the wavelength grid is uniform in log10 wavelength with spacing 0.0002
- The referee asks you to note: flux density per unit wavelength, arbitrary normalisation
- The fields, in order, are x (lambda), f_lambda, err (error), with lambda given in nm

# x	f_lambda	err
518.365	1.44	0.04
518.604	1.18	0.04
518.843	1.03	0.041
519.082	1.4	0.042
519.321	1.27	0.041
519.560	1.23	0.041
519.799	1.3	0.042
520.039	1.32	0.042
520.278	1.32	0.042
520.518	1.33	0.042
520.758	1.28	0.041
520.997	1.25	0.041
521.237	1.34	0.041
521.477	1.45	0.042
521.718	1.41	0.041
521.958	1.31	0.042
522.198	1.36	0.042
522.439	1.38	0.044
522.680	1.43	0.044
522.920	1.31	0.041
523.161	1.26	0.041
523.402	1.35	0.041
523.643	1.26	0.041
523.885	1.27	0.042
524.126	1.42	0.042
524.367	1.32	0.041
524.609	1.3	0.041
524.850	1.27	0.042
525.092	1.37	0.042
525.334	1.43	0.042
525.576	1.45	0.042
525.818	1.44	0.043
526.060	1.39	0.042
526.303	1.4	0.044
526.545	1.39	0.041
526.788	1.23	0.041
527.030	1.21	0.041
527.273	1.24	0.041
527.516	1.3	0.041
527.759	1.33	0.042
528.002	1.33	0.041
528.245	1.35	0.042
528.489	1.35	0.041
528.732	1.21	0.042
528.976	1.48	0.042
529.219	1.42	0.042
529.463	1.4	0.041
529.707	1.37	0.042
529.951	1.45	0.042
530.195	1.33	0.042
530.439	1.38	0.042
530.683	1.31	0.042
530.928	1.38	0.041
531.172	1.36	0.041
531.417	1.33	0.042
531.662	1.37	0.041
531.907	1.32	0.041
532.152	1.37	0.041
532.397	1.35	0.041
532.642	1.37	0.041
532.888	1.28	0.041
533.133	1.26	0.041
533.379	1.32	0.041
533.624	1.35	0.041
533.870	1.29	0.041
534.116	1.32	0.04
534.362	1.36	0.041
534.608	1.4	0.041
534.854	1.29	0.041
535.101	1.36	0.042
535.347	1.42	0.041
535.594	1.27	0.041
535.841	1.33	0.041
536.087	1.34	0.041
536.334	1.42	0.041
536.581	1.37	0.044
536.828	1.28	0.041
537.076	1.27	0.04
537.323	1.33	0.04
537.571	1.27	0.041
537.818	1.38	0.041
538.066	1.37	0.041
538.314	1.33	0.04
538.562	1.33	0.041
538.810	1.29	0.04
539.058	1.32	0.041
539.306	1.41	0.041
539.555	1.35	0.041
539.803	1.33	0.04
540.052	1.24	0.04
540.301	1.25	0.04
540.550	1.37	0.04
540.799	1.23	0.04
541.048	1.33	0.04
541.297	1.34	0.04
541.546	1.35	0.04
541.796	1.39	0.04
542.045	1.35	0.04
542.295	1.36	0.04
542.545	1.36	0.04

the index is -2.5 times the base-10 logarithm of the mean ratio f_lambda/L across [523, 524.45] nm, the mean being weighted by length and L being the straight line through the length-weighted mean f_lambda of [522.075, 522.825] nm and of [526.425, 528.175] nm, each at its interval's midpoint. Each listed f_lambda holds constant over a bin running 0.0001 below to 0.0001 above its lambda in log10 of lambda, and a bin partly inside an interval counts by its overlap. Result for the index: 0.04 mag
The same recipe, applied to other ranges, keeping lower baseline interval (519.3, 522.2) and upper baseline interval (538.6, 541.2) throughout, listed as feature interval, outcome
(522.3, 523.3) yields -0.020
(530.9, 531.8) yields -0.033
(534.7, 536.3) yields -0.021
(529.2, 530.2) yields -0.065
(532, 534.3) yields -0.007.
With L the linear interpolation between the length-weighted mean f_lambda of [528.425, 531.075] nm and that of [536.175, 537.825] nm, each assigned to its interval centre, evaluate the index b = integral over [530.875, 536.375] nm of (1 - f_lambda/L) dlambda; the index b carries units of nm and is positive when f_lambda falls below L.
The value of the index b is 0.03 nm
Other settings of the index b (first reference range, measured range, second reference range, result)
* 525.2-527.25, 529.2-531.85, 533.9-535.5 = -0.02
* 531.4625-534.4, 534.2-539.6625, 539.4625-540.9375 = -0.13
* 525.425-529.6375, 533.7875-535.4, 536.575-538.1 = -0.02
